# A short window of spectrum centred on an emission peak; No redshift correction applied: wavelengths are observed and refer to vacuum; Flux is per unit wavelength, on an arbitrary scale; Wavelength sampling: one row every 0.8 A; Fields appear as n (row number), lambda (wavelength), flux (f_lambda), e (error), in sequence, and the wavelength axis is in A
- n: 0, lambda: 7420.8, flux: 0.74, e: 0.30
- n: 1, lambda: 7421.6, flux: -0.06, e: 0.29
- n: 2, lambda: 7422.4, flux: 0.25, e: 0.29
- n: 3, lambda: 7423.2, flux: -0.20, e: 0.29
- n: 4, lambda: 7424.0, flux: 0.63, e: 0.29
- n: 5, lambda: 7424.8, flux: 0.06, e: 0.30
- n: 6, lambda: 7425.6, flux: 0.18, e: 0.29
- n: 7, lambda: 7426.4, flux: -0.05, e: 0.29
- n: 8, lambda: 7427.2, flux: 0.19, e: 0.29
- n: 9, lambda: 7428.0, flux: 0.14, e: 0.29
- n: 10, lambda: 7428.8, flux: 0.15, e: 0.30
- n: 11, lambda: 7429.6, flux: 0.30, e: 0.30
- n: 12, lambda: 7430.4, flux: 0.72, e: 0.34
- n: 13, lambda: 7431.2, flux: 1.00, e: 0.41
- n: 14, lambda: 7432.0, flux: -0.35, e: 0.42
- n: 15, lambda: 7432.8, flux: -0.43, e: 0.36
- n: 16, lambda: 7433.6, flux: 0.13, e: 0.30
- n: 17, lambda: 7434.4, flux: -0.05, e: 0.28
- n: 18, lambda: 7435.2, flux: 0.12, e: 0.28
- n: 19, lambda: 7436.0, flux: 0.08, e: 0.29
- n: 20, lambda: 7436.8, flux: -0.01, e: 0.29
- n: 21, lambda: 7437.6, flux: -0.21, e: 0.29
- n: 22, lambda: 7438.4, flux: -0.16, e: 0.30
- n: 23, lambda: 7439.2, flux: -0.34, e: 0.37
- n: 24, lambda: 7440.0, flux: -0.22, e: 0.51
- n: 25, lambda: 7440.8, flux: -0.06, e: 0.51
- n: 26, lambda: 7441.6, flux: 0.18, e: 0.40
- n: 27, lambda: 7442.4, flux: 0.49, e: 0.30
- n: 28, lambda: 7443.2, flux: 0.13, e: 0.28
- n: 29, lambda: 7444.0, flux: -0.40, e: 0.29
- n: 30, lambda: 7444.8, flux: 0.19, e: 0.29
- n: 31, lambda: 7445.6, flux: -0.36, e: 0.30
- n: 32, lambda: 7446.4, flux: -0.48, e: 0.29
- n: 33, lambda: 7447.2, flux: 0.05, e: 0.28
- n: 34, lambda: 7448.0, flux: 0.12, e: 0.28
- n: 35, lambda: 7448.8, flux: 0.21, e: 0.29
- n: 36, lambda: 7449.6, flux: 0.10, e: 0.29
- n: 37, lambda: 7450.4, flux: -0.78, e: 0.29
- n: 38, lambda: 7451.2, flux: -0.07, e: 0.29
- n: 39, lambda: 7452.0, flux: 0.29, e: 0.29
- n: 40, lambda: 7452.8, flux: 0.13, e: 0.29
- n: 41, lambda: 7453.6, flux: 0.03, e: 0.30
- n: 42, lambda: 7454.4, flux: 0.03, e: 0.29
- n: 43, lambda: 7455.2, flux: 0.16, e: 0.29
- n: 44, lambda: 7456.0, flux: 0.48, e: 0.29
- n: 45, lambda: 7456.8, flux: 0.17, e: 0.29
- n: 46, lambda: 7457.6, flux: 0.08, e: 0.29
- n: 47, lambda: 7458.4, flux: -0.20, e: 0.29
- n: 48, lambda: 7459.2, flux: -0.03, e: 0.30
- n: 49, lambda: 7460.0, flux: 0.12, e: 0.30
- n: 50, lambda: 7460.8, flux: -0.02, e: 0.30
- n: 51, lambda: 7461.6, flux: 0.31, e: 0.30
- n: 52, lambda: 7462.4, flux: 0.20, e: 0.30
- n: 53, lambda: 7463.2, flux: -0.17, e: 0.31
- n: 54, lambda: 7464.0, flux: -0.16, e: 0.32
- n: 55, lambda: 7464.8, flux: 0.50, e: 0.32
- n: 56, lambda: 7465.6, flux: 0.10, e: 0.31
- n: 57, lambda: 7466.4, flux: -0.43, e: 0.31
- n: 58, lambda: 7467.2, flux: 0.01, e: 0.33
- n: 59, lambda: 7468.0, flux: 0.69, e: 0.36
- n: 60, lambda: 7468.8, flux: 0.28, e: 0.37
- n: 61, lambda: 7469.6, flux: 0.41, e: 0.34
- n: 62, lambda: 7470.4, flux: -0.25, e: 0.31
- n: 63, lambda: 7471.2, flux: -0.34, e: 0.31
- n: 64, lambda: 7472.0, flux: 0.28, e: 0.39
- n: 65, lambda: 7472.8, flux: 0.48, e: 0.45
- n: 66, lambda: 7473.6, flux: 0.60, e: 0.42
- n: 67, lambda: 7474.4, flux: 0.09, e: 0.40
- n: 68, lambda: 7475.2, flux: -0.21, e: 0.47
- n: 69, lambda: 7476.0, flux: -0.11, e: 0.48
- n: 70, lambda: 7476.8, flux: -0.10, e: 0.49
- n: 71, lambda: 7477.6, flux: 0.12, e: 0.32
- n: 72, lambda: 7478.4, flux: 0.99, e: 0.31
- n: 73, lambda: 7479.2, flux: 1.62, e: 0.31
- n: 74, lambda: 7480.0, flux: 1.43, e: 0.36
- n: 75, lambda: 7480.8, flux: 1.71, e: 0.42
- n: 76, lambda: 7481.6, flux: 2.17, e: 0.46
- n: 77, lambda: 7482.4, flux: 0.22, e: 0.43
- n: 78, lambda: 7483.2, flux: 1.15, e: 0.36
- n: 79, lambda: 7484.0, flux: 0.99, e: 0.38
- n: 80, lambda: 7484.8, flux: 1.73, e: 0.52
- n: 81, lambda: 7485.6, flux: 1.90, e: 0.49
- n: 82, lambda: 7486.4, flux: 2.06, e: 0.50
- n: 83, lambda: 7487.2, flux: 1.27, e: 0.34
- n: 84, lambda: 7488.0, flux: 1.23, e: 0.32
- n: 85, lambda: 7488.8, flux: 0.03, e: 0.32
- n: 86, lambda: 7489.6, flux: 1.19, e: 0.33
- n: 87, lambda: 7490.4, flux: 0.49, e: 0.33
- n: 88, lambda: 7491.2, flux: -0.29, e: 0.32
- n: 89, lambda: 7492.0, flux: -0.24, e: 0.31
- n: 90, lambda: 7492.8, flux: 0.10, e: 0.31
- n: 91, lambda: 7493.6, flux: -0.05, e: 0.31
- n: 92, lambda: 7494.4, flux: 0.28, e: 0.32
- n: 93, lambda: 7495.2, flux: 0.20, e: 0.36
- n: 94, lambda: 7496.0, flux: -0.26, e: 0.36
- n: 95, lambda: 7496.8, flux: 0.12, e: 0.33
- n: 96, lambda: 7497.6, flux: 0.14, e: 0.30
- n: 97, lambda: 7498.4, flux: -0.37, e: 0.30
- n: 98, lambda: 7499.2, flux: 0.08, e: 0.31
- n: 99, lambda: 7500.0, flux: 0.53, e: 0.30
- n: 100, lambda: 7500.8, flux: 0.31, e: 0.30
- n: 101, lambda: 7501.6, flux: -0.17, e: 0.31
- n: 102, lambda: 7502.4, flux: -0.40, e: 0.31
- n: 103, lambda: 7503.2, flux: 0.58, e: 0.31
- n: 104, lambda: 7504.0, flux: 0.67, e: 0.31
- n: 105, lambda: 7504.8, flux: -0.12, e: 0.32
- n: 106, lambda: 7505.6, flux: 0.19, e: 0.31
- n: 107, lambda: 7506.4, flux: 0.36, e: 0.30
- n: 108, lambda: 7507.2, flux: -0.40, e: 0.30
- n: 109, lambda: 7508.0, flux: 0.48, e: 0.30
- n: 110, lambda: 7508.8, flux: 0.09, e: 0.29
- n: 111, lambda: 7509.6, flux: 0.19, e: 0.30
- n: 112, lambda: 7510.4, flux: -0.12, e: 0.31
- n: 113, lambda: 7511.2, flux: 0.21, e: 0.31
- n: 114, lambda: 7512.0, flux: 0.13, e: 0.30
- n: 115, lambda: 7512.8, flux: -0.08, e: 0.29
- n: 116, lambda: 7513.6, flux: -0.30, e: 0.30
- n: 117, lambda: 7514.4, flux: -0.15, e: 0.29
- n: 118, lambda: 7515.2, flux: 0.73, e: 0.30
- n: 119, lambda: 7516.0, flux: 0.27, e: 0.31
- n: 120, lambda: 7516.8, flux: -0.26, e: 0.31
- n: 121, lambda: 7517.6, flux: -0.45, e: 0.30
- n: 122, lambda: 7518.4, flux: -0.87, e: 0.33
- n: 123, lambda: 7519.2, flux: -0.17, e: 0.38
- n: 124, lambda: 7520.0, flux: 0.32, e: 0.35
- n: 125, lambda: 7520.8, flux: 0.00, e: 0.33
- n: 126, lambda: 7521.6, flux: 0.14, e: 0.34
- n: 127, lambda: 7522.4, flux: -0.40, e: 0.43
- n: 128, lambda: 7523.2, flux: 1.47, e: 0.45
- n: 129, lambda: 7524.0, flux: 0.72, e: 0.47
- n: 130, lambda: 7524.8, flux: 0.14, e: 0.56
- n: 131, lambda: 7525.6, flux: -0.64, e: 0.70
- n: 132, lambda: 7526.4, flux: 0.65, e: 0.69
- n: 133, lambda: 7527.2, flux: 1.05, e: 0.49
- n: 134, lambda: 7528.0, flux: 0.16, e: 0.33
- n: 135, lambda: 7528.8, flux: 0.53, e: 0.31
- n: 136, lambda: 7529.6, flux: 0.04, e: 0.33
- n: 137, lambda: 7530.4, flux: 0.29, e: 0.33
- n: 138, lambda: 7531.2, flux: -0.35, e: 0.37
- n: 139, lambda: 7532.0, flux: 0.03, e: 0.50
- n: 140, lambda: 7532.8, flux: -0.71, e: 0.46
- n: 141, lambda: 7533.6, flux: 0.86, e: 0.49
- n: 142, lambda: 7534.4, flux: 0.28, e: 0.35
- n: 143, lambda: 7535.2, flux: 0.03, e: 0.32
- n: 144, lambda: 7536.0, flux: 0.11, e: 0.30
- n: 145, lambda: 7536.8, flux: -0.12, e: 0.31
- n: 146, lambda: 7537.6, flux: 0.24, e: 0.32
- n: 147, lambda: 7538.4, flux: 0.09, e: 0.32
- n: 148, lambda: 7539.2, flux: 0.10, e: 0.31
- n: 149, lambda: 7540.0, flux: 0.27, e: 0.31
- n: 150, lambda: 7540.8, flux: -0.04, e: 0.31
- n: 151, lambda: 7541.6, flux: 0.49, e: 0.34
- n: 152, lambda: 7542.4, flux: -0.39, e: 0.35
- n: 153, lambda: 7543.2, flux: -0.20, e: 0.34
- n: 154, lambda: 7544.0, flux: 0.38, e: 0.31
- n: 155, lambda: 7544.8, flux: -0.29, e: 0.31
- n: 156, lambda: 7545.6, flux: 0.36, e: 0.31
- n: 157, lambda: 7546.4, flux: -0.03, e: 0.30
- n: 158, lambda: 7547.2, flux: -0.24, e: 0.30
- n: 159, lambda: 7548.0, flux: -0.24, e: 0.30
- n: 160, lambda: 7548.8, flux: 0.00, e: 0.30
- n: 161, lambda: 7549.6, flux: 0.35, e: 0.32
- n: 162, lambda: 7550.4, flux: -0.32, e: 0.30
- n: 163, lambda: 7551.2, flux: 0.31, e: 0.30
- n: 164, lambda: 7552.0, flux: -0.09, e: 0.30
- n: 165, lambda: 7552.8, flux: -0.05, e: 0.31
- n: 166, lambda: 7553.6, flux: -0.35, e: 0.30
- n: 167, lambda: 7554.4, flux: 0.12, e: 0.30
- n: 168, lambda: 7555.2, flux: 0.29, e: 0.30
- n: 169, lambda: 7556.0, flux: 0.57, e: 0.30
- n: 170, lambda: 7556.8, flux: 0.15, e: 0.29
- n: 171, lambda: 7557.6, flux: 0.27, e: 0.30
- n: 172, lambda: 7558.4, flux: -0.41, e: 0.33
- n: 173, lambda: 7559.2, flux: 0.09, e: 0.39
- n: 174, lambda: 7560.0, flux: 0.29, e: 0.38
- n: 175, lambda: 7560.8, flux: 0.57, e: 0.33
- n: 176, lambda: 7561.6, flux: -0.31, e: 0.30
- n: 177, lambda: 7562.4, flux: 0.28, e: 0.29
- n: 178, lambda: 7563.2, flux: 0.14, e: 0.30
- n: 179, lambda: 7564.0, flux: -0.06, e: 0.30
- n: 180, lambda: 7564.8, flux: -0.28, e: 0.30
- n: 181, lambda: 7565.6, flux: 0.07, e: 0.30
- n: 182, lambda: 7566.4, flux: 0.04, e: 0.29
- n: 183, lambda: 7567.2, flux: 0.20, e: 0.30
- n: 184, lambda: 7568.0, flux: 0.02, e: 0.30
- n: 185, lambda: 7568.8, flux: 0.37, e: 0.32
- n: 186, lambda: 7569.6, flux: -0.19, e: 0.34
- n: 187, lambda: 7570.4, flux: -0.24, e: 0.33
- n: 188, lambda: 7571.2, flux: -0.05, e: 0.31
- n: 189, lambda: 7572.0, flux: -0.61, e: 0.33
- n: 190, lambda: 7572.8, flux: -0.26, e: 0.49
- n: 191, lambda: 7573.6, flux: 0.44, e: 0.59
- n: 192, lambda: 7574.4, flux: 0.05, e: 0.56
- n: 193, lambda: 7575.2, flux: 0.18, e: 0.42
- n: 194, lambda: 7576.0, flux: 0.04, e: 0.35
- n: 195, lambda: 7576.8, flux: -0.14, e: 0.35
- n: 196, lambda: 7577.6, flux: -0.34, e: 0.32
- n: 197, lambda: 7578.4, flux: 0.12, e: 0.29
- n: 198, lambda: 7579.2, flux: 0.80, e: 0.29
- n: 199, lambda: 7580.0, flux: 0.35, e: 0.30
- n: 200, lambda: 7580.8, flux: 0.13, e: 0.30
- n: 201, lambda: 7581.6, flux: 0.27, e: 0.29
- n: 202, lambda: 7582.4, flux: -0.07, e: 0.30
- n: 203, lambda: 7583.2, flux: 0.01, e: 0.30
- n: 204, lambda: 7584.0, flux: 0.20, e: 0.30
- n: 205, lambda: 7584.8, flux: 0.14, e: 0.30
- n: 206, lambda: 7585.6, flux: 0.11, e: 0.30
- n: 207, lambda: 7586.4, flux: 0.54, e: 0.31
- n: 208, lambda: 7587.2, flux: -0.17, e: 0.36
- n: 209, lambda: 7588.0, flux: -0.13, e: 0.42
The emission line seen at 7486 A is [O II] 3727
